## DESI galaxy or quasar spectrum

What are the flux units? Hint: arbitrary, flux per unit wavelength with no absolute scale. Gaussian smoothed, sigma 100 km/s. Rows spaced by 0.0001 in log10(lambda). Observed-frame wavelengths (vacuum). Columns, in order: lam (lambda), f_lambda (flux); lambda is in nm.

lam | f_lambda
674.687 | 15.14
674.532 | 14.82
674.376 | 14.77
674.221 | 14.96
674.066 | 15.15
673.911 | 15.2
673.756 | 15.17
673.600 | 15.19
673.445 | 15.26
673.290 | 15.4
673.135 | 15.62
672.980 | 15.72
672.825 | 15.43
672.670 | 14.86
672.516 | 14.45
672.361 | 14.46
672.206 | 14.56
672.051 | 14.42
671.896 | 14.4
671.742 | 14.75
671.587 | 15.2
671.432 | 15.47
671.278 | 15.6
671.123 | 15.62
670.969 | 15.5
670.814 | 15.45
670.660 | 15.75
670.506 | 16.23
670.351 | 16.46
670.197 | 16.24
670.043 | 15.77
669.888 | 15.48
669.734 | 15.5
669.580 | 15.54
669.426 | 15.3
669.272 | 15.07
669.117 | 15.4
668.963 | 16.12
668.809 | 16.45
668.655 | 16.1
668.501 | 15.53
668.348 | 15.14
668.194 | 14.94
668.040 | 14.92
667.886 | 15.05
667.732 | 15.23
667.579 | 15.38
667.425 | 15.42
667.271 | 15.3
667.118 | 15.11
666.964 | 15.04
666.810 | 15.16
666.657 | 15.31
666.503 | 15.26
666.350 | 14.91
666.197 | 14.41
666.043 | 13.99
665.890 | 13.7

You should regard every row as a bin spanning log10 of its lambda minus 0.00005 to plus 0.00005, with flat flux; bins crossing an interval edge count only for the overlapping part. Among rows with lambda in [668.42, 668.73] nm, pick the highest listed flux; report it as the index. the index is 16.1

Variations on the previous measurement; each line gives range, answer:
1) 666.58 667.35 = 15.31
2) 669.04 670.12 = 15.77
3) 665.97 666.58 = 15.26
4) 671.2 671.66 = 15.6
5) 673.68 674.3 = 15.2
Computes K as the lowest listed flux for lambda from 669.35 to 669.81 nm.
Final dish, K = 15.3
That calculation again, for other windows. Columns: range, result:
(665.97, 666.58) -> 13.99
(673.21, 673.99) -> 15.17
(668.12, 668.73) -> 14.94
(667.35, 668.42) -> 14.92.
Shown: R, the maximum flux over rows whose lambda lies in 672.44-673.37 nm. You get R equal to 15.72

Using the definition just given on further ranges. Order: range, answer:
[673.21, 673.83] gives 15.4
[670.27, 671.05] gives 16.46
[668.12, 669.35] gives 16.45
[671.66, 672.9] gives 15.43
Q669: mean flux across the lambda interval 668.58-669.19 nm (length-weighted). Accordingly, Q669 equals 16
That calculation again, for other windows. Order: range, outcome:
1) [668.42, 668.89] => 16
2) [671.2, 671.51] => 15.5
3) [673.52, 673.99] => 15.2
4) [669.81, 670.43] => 16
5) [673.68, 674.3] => 15.1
